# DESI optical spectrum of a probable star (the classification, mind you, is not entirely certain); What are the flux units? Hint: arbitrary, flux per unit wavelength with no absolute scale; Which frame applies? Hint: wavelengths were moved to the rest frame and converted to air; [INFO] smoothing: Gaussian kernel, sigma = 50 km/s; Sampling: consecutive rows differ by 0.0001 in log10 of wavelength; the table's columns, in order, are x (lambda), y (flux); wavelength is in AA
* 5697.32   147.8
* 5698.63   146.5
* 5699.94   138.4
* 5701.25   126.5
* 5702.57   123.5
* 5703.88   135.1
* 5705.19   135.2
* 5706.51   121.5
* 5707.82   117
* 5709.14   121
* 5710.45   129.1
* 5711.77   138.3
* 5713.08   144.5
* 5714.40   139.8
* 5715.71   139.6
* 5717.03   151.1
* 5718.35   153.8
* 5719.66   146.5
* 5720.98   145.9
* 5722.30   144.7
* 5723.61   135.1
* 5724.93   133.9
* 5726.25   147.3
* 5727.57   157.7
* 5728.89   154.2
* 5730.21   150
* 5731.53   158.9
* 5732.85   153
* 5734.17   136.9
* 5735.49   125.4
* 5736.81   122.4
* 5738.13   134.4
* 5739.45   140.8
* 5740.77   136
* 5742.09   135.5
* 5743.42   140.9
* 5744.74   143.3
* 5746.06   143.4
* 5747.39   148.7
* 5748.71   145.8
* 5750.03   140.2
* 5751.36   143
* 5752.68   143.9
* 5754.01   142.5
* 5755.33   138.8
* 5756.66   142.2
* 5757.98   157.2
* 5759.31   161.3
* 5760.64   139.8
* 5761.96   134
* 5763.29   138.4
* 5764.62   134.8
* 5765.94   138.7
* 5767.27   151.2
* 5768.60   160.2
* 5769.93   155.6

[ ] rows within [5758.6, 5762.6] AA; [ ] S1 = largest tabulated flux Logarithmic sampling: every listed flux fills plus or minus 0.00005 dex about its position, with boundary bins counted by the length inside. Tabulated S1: 161.3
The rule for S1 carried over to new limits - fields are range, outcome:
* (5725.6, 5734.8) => 158.9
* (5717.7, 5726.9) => 153.8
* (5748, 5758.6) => 157.2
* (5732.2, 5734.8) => 153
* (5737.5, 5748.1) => 148.7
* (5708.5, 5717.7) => 151.1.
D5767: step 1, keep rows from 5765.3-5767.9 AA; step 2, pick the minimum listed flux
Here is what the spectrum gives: 138.7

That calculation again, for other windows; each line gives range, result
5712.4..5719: 139.6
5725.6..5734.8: 136.9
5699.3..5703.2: 123.5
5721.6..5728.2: 133.9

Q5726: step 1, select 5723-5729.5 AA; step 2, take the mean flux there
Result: 146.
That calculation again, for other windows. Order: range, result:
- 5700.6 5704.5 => 128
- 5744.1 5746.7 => 144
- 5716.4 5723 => 148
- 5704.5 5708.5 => 125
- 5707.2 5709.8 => 119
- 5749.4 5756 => 142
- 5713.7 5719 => 146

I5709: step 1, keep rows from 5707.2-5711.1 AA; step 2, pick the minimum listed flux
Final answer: 117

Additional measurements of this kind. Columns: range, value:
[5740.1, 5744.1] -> 135.5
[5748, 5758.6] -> 138.8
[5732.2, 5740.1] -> 122.4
